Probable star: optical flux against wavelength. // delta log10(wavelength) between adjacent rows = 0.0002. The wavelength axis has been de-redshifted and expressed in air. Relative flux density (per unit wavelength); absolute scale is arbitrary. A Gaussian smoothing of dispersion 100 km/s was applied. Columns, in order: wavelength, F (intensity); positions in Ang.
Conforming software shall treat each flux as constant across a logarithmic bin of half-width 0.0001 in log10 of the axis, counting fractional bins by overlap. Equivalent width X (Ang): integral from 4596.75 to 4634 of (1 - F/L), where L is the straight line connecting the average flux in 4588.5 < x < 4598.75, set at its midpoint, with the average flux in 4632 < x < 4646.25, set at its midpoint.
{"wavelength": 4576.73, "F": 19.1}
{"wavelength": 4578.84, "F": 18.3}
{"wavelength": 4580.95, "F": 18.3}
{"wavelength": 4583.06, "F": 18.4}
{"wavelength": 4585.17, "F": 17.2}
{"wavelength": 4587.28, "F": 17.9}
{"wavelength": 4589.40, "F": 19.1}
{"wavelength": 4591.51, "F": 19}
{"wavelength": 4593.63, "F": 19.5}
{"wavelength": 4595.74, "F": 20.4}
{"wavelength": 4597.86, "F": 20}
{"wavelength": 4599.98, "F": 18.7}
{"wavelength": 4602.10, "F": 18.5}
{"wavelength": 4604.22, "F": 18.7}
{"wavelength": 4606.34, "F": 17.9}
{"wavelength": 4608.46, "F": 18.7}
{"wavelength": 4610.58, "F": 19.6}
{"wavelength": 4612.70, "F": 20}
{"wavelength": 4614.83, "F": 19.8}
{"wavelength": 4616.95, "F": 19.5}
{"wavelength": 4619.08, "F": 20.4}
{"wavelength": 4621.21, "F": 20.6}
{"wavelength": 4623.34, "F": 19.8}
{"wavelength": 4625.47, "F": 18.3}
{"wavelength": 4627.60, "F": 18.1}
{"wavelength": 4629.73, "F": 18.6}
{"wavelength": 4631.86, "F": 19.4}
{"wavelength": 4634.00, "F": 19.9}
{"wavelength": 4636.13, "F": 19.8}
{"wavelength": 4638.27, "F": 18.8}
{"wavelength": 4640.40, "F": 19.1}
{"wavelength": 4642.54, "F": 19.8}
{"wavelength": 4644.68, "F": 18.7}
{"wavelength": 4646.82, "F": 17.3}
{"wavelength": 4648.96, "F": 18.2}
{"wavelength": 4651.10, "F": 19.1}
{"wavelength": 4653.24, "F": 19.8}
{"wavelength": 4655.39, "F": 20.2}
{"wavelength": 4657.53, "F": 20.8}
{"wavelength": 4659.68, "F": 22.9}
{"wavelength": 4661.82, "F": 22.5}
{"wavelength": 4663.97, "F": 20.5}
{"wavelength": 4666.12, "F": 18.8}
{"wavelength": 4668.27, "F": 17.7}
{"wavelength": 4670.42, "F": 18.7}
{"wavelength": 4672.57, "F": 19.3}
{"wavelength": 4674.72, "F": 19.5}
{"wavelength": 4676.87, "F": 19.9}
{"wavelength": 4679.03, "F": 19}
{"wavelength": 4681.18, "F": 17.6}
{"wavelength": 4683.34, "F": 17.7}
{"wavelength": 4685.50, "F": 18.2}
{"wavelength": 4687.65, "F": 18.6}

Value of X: 0.41 Ang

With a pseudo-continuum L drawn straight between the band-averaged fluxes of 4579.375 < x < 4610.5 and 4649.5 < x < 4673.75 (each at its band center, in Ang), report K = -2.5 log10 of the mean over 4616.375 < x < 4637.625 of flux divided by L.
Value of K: 0.00 mag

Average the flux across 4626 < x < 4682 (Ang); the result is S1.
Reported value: 19.4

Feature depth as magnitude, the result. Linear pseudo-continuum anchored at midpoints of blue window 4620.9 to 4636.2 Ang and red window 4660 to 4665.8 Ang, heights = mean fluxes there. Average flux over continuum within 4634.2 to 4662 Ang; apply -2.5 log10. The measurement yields 0.04 mag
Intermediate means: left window 19.2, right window 21.3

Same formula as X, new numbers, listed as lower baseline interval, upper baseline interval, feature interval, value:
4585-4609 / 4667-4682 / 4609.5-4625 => -0.9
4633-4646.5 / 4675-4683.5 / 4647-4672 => -1.1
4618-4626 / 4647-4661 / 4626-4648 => 1.1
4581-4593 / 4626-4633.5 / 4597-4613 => -0.4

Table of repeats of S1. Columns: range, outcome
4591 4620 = 19.3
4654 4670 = 20.4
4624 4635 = 18.9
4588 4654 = 19.2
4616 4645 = 19.4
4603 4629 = 19.3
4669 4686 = 18.7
